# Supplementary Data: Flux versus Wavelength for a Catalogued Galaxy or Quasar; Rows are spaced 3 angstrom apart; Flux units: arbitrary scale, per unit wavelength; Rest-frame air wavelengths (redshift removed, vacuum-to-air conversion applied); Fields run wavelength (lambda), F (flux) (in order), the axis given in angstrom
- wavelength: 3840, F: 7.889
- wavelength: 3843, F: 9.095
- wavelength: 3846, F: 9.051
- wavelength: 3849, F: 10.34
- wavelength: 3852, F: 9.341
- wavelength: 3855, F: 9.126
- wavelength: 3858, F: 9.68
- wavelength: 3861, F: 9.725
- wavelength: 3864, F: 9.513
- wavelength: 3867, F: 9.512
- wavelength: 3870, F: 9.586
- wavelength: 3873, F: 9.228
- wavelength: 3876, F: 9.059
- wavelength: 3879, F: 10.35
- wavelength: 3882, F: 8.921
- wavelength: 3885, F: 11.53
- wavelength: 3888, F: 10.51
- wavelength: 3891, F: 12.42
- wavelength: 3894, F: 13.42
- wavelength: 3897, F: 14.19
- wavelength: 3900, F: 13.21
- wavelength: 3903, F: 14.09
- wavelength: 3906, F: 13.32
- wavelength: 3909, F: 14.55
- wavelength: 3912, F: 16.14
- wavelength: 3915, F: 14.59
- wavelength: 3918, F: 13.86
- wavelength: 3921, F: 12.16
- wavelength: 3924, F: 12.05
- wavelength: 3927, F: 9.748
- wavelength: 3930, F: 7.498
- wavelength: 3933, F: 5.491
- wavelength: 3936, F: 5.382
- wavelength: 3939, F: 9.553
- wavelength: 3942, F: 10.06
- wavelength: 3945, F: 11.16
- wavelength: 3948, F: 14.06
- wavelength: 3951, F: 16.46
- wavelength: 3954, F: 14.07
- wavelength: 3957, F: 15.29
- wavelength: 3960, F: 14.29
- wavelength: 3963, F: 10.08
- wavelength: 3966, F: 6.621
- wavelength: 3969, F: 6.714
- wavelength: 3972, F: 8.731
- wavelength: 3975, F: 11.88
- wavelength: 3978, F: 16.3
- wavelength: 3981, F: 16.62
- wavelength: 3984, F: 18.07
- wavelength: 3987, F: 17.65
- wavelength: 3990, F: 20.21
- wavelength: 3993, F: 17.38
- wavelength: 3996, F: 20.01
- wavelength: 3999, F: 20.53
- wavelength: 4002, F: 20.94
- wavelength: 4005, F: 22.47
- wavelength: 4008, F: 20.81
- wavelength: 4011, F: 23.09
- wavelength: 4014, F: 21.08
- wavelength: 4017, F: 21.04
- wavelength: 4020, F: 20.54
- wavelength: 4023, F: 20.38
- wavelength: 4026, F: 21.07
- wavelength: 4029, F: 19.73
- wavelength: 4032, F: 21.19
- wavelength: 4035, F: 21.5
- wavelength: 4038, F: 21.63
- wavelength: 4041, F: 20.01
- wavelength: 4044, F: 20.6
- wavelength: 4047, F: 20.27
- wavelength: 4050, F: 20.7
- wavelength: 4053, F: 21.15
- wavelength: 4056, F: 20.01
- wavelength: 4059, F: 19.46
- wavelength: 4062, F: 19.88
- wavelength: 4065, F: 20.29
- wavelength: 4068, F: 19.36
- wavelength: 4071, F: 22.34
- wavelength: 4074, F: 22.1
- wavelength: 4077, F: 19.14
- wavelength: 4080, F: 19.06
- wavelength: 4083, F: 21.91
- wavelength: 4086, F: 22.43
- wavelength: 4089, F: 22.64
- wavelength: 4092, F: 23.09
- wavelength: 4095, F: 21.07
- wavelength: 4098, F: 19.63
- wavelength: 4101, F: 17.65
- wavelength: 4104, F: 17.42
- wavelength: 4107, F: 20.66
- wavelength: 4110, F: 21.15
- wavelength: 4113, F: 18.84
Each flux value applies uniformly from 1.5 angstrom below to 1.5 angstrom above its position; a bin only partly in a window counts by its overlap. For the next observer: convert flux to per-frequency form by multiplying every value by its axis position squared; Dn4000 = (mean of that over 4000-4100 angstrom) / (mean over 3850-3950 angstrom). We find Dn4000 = 2.04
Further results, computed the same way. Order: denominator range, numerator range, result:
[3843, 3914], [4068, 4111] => 2.06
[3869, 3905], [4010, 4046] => 1.97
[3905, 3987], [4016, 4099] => 1.81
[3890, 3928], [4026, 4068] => 1.63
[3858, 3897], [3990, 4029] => 2.12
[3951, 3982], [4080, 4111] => 1.81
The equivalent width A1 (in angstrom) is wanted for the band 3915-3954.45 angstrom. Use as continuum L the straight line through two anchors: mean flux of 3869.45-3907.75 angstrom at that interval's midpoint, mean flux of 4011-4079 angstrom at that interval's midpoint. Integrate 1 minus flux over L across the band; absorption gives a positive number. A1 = 9.17 angstrom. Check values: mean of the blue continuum 11.6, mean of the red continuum 20.7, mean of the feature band 10.9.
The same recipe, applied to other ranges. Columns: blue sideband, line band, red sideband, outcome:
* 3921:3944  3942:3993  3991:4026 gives 1.9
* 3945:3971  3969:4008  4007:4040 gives -1.9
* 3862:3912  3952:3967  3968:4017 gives 3.3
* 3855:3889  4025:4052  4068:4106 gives -3.8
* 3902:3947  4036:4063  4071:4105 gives -2.9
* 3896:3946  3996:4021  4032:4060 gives -4.7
